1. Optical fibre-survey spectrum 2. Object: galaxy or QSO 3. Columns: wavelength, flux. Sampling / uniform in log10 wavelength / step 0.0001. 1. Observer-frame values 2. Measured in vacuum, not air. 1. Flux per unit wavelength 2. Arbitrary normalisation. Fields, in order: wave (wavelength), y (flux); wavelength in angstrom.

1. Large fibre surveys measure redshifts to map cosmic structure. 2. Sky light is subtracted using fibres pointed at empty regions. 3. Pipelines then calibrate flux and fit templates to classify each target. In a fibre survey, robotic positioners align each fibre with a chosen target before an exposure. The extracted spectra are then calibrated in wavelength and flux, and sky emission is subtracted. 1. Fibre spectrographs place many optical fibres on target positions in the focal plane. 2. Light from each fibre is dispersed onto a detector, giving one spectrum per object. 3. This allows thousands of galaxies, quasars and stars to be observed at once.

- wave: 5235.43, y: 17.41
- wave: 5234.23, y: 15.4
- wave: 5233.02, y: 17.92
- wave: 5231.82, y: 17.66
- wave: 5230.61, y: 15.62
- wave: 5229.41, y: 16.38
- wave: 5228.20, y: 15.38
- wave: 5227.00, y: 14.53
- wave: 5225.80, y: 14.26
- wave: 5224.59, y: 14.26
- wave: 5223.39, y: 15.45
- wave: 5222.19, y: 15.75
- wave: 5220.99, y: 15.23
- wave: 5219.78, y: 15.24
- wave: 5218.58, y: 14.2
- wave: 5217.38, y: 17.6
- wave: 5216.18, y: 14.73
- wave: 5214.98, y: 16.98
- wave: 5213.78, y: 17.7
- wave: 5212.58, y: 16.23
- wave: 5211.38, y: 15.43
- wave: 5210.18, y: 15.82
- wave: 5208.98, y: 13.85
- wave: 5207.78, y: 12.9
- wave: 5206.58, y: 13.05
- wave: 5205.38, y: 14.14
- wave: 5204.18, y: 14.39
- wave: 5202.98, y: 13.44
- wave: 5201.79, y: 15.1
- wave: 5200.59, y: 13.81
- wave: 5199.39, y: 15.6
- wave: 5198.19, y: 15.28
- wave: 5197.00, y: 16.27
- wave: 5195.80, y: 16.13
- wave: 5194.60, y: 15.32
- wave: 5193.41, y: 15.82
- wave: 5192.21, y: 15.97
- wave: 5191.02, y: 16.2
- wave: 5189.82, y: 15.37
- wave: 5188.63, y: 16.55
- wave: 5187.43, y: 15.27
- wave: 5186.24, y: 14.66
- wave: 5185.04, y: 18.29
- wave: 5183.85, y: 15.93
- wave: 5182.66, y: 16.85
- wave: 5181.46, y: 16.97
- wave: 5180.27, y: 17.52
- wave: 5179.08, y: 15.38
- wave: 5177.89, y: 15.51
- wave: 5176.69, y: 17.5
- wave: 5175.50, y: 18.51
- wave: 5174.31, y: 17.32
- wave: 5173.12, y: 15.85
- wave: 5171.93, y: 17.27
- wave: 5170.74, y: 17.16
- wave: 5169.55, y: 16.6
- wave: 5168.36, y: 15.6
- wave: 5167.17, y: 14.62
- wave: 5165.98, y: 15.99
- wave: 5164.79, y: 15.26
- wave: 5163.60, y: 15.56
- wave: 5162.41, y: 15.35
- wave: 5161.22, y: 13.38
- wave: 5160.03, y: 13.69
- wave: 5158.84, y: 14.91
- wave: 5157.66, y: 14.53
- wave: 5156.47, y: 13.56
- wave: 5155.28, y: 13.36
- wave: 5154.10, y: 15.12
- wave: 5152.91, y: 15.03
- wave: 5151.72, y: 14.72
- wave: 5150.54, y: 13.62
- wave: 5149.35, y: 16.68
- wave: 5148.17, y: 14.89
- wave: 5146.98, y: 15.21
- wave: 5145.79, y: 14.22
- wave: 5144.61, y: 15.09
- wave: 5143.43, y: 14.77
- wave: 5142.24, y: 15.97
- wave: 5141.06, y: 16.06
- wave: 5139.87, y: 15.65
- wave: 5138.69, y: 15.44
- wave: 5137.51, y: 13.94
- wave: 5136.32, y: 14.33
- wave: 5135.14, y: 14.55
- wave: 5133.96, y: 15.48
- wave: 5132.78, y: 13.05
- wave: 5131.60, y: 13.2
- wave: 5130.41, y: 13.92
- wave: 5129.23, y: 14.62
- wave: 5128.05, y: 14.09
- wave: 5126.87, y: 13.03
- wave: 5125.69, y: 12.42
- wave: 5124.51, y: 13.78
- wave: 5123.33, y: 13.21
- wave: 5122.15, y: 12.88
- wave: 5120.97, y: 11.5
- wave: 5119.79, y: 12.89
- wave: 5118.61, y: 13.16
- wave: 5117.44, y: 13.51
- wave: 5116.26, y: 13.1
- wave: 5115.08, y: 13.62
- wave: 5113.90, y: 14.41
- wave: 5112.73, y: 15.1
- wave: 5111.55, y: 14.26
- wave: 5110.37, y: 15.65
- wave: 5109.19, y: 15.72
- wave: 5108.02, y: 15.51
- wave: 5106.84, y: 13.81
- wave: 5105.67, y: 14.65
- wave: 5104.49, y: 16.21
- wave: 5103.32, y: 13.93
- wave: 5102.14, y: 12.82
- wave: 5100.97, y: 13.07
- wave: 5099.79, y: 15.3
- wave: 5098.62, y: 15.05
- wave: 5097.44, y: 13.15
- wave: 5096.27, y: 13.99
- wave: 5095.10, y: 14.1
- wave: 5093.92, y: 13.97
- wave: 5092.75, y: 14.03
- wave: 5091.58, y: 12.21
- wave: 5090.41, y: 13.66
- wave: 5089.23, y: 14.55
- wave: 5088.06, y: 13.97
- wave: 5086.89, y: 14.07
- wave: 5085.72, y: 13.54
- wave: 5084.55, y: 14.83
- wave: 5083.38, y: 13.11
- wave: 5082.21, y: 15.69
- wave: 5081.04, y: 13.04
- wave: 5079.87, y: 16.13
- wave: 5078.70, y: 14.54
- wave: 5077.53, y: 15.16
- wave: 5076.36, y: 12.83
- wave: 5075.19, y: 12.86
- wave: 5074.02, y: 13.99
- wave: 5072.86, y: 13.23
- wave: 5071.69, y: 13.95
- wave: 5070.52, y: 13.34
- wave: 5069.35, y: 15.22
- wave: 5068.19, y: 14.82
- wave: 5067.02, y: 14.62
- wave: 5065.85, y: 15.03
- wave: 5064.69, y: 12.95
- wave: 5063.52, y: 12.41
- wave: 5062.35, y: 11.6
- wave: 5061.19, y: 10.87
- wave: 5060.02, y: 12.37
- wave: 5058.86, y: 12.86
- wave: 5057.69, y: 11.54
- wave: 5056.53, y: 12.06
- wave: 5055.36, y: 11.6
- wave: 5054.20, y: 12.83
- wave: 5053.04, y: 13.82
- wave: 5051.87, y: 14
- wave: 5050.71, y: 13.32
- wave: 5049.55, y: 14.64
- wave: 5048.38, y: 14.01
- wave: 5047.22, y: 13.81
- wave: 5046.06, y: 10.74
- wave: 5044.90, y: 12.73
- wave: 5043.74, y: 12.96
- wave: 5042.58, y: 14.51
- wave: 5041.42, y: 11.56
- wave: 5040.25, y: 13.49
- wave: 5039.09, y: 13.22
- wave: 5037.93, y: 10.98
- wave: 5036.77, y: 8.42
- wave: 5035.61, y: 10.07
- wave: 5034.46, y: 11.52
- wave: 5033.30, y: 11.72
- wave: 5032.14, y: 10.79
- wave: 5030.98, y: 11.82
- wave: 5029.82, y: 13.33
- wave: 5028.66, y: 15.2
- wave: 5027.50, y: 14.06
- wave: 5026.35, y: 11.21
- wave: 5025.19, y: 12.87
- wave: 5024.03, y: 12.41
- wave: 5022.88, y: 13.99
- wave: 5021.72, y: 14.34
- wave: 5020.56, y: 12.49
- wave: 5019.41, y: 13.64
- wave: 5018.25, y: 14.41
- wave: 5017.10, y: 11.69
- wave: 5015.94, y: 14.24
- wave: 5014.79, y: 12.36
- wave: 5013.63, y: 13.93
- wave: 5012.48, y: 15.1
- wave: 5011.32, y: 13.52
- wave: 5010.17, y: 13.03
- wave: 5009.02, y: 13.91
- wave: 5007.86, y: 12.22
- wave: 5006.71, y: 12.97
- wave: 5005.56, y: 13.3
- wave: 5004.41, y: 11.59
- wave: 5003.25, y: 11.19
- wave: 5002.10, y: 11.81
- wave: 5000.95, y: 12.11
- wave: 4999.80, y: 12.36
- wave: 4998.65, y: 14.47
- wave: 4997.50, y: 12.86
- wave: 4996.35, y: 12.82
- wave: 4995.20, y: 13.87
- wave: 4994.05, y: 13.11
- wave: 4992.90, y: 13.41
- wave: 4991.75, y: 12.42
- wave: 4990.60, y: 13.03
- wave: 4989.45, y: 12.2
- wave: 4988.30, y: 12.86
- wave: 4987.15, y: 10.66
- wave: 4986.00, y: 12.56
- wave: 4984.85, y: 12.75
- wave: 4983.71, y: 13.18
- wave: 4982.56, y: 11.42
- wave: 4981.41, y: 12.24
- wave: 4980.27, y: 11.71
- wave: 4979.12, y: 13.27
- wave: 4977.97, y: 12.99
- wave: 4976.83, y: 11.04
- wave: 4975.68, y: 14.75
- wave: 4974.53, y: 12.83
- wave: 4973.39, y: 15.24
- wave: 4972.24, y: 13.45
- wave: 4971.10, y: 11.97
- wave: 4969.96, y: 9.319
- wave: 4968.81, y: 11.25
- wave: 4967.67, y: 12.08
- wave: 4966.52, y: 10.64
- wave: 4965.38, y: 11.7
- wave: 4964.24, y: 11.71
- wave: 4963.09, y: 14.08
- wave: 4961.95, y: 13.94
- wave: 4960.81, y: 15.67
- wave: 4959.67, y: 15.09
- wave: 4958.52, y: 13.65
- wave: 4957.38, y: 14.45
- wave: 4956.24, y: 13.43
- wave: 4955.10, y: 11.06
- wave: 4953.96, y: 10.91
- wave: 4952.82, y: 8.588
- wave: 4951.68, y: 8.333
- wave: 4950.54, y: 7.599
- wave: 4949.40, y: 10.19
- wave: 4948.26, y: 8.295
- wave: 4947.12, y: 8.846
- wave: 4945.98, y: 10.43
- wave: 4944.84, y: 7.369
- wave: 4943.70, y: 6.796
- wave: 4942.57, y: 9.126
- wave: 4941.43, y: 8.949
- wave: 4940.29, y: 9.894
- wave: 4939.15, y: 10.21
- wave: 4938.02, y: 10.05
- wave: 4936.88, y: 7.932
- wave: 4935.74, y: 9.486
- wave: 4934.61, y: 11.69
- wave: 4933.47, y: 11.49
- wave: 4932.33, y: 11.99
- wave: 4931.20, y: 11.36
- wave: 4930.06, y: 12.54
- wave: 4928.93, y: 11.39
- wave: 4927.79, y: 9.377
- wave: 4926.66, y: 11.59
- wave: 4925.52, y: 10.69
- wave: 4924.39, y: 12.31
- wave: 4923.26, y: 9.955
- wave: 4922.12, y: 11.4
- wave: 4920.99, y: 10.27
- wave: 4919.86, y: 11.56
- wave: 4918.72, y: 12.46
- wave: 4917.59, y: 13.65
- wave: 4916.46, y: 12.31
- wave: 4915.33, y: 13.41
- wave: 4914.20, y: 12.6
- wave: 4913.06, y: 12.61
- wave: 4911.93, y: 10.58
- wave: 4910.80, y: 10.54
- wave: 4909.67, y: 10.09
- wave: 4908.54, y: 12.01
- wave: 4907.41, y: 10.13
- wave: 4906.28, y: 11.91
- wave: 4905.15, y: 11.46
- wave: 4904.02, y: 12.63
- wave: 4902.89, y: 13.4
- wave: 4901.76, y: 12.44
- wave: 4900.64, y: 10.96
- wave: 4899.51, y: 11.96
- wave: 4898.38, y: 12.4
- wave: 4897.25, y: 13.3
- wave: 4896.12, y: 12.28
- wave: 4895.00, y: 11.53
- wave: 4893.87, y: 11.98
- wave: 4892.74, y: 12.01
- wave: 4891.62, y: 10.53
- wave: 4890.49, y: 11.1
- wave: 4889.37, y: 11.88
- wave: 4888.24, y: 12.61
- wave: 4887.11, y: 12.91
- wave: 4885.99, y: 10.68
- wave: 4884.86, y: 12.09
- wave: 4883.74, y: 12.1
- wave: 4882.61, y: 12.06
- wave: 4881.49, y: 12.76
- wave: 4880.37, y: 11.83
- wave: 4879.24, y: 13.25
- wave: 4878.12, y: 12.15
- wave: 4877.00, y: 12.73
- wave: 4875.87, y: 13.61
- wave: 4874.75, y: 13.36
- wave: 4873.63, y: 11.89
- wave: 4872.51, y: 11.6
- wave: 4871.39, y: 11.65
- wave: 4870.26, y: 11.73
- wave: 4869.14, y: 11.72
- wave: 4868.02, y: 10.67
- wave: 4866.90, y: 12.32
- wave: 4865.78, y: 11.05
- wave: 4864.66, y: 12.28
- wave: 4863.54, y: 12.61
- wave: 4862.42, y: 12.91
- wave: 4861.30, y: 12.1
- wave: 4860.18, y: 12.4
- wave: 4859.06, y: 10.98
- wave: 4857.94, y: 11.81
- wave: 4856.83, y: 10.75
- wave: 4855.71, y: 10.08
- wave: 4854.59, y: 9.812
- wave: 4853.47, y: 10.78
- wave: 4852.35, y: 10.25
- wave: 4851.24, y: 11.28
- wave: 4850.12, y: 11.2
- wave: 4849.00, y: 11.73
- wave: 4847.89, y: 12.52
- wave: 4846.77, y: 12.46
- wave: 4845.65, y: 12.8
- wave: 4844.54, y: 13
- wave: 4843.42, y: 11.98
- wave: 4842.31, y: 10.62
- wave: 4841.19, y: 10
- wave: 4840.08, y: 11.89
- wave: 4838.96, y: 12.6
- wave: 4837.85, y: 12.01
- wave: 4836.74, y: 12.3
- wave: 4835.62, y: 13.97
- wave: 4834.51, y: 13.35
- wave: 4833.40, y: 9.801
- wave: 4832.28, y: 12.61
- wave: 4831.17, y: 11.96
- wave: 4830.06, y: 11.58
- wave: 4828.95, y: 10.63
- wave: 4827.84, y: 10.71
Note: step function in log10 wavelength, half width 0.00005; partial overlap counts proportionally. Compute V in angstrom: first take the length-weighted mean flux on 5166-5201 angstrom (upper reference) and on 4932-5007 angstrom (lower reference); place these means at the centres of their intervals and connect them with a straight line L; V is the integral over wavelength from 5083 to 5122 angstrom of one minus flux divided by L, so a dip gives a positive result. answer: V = 1.3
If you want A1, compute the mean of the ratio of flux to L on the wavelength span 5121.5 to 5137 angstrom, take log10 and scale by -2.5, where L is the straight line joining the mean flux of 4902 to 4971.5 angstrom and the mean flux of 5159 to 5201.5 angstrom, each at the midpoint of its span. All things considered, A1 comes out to 0.09 mag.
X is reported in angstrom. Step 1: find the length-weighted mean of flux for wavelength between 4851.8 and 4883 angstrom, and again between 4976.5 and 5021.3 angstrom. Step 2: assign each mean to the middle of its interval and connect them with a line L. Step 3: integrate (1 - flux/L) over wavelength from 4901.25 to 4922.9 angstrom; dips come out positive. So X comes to 0.6 angstrom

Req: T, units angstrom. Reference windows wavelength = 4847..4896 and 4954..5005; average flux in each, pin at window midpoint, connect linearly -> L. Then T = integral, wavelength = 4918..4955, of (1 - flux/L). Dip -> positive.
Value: 6.6 angstrom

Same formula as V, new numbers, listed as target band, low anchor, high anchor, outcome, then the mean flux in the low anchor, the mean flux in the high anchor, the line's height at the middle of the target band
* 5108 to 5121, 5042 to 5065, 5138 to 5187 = 0.2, 12.8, 15.6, 14.4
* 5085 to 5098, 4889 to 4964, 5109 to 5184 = 0.2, 11.3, 14.9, 14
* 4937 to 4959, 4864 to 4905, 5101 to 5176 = 5.0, 12.1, 14.6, 12.7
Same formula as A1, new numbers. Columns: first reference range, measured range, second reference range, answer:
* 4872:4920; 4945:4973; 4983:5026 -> 0.10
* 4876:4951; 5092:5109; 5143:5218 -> 0.00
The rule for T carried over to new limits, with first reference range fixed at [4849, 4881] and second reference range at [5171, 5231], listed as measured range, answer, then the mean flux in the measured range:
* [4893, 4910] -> 0.34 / 11.9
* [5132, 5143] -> 0.01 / 14.9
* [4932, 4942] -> 1.94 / 10.1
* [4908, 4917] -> 0.39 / 11.8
